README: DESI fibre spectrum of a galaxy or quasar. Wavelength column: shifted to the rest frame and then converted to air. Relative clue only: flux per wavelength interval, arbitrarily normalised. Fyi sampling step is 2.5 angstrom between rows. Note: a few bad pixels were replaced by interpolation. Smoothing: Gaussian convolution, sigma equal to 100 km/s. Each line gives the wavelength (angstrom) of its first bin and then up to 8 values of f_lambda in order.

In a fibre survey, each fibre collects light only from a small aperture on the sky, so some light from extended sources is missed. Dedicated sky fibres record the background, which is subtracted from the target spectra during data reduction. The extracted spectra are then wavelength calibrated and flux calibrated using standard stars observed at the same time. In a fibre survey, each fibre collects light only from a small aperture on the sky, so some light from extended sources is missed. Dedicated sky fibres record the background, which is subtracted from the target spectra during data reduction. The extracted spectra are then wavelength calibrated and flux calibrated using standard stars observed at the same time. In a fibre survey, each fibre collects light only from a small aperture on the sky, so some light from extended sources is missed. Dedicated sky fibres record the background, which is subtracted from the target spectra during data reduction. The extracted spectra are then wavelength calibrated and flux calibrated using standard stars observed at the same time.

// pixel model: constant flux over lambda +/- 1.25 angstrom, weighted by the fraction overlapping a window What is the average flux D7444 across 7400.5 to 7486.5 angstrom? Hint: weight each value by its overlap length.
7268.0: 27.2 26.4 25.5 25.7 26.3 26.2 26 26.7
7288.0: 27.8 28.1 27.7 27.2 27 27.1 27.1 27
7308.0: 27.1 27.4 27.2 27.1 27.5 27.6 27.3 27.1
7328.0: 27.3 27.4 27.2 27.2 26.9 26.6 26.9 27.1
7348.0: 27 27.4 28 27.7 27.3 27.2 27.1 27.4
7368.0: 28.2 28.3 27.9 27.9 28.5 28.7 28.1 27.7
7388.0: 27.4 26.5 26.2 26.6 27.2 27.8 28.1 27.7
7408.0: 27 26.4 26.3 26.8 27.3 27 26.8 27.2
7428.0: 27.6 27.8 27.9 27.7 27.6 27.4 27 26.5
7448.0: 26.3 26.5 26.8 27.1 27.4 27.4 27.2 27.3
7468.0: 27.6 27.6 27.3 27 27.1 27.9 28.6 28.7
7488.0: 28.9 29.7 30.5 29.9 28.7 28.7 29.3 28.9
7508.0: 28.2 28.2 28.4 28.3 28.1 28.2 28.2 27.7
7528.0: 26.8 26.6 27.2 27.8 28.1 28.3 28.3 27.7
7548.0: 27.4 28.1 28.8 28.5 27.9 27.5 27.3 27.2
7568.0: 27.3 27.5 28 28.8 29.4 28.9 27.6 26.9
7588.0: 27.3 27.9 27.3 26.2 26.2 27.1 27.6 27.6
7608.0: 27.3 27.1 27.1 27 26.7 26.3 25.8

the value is 27.3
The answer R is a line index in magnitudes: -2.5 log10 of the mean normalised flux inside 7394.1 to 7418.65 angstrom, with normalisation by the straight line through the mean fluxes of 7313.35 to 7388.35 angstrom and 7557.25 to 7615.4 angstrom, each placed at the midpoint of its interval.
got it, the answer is 0.02 mag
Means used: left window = 27.5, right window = 27.5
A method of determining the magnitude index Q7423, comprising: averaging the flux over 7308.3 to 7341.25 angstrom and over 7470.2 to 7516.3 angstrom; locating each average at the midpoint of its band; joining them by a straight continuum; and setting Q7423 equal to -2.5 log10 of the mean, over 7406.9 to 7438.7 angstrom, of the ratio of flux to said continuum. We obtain 0.03 mag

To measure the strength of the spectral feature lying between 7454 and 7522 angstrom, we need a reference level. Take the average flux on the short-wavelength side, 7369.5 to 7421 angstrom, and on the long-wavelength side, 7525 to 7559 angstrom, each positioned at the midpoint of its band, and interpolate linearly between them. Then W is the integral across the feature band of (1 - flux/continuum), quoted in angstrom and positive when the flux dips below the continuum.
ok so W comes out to -1.4 angstrom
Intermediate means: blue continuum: 27.4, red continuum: 27.8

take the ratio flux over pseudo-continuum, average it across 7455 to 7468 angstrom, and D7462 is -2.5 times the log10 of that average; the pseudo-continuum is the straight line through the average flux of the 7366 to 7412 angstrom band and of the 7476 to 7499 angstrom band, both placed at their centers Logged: 0.05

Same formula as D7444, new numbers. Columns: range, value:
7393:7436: 27.2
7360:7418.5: 27.4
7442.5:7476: 27.1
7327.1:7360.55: 27.2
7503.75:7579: 28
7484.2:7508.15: 29.2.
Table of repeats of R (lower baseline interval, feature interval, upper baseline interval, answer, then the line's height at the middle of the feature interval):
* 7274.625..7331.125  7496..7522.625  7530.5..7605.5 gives -0.037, 27.6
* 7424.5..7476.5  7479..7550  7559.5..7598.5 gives -0.035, 27.4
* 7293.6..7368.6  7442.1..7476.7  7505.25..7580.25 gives 0.024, 27.7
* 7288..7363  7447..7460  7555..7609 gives 0.023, 27.4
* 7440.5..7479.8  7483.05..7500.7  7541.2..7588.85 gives -0.074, 27.3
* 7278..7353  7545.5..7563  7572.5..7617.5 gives -0.020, 27.4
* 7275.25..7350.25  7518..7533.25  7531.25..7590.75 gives 0.010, 27.8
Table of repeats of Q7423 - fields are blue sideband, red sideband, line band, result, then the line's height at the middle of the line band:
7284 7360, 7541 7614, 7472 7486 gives -0.009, 27.5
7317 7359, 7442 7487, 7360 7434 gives -0.005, 27.3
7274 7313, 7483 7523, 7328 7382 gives 0.000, 27.5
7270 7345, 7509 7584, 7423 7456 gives 0.014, 27.5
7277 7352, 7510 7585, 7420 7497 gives -0.002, 27.6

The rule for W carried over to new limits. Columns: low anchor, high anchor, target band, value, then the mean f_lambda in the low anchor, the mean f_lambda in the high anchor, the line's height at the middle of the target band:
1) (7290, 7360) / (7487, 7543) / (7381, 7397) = 0.3 angstrom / 27.3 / 28.4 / 27.6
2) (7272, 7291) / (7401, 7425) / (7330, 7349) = -0.2 angstrom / 26.5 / 27.1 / 26.7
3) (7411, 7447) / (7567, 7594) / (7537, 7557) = -0.3 angstrom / 27.2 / 27.9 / 27.8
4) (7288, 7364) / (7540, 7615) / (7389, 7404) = 0.2 angstrom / 27.3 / 27.7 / 27.4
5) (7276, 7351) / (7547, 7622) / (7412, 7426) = 0.2 angstrom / 27.1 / 27.5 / 27.3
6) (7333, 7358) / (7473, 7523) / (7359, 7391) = -0.4 angstrom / 27.2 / 28.6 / 27.5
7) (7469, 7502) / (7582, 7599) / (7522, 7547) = 0.2 angstrom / 28.5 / 27.1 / 27.8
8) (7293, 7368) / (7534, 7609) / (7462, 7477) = 0.1 angstrom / 27.2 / 27.7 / 27.5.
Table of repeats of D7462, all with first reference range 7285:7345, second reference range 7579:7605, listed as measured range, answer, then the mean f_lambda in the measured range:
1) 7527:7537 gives 0.01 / 27.1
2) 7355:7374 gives -0.02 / 27.6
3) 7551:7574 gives -0.02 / 27.8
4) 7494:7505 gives -0.07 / 29.2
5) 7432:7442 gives -0.01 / 27.6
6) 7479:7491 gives -0.05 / 28.7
